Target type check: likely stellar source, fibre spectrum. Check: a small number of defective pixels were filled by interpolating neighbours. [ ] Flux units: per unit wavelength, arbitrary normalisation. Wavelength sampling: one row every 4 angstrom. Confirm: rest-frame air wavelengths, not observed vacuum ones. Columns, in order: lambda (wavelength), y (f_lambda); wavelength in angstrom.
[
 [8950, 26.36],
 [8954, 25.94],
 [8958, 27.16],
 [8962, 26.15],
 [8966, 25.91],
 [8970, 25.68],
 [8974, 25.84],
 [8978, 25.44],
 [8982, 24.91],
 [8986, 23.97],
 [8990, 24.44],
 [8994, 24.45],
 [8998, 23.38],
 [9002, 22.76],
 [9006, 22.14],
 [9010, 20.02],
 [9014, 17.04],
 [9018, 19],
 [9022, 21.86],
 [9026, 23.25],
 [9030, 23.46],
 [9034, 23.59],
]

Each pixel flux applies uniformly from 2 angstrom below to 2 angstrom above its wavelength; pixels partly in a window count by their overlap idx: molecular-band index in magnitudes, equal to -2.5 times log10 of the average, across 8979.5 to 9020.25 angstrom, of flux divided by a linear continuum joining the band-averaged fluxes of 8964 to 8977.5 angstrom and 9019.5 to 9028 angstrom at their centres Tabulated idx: 0.08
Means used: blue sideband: 25.8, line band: 22.2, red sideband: 22.3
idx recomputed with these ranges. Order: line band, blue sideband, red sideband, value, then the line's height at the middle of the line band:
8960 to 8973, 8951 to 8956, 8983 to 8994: -0.02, 25.4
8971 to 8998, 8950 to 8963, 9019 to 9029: 0.00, 24.7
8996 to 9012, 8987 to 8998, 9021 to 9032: 0.08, 23.8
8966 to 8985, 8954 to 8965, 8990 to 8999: 0.00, 25.4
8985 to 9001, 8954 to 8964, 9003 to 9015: -0.08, 22.2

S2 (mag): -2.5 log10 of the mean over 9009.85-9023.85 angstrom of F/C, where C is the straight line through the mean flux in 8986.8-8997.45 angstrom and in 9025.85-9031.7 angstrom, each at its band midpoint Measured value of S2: 0.22 mag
